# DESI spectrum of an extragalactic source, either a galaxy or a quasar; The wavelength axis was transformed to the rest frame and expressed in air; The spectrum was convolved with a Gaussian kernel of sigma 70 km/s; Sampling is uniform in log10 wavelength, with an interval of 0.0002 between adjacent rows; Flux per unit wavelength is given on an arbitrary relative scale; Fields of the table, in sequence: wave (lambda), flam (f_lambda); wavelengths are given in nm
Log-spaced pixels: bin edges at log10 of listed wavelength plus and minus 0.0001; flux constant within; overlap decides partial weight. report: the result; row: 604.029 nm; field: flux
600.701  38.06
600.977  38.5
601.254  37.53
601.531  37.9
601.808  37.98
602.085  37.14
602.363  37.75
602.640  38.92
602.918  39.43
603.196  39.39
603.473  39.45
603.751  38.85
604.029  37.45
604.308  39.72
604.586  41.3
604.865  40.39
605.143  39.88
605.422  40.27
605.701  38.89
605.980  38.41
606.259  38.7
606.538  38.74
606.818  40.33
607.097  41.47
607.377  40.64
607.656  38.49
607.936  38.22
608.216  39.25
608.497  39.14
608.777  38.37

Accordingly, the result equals 37.45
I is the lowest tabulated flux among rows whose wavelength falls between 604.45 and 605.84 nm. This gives 38.89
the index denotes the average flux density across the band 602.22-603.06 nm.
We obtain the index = 38.7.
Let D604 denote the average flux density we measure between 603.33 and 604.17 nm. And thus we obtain 38.6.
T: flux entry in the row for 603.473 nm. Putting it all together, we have 39.45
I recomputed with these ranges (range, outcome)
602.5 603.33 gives 38.92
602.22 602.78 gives 37.75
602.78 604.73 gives 37.45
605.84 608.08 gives 38.22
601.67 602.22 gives 37.14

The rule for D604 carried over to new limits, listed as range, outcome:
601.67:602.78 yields 37.9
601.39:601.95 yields 37.9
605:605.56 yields 40.1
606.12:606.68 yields 38.7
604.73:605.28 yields 40.2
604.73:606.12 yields 39.6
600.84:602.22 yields 37.8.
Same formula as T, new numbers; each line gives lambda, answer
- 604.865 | 40.39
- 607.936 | 38.22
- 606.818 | 40.33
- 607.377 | 40.64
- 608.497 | 39.14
